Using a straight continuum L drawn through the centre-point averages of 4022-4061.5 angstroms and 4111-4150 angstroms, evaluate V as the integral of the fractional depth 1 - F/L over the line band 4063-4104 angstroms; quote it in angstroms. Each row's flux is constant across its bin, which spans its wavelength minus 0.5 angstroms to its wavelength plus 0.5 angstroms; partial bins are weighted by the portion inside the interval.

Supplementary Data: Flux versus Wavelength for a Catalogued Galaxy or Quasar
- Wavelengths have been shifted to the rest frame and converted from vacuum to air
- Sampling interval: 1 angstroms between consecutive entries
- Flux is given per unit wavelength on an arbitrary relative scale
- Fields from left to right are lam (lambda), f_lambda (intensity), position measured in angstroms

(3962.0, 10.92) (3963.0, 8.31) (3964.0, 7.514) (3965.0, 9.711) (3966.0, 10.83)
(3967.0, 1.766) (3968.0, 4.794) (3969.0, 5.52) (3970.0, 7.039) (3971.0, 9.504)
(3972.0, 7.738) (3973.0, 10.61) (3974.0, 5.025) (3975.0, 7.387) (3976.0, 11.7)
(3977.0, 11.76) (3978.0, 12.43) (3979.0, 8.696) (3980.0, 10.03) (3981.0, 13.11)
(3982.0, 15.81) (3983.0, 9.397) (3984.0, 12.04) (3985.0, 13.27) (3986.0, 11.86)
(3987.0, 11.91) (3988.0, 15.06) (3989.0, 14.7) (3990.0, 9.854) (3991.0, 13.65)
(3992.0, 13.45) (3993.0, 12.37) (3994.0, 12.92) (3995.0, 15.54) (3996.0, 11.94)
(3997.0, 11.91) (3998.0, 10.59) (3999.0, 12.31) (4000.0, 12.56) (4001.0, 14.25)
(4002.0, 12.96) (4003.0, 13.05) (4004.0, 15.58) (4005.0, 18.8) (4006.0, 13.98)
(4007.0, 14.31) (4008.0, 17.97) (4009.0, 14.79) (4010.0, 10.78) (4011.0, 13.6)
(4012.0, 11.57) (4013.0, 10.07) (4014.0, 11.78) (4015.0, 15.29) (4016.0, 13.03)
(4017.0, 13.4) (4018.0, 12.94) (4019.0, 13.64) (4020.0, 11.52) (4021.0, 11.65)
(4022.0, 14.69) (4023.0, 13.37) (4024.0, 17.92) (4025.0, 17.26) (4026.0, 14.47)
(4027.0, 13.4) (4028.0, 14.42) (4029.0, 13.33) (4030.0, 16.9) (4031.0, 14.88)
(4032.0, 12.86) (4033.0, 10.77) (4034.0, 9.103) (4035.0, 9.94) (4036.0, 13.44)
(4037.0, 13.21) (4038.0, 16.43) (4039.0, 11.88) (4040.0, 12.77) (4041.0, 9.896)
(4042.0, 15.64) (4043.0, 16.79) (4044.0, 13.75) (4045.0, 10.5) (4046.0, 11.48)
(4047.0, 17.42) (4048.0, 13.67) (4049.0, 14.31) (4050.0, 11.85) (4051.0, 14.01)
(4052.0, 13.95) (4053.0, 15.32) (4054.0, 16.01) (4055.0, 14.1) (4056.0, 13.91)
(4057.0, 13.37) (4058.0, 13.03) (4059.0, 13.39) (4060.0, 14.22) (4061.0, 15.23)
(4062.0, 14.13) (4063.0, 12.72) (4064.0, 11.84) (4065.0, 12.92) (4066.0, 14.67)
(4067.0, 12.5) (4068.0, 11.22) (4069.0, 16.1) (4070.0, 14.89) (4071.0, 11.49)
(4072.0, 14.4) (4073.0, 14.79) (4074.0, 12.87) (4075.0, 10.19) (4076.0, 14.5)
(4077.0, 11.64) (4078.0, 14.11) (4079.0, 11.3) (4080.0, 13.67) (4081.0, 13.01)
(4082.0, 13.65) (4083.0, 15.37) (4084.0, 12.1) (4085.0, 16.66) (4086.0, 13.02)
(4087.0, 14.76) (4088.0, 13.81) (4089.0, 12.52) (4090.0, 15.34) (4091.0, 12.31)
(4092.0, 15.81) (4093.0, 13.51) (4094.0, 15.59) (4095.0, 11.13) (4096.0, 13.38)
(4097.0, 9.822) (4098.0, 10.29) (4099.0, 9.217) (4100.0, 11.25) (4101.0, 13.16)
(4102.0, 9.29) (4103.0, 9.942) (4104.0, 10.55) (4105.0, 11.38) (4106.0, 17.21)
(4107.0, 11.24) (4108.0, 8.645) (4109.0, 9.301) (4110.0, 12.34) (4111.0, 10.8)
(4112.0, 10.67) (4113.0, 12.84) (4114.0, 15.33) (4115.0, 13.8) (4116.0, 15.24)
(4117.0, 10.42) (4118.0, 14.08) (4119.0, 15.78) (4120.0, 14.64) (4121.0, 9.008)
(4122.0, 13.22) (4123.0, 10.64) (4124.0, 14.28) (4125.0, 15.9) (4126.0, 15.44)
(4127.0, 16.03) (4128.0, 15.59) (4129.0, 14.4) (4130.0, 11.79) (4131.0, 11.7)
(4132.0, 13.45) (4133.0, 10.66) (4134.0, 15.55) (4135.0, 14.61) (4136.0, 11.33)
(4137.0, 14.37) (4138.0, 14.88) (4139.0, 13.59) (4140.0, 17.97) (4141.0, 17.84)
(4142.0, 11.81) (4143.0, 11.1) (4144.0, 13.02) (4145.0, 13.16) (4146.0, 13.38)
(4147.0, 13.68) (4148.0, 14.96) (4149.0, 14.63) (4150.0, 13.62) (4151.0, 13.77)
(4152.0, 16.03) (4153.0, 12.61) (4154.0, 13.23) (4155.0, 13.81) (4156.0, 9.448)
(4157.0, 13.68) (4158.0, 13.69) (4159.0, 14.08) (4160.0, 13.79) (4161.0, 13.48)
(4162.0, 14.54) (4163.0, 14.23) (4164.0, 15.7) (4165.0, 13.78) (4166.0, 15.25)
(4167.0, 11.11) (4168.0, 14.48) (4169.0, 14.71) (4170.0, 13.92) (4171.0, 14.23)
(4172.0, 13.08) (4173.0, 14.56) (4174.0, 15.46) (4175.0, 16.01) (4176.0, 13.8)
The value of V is 2.46 angstroms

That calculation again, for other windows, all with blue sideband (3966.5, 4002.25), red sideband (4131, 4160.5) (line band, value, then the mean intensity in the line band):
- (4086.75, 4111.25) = 1.5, 12.1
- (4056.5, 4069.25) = -1.2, 13.4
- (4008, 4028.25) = -3.6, 13.6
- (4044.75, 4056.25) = -1.8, 14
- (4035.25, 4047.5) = -1.6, 13.5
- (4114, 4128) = -0.6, 13.9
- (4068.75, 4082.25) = -0.8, 13.3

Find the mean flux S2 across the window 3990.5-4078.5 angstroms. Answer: 13.5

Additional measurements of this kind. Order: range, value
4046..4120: 13.1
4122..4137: 13.7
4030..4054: 13.3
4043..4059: 13.9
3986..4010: 13.6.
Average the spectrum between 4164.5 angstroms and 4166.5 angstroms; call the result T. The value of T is 14.5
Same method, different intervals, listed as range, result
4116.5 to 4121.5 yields 12.8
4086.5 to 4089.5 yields 13.7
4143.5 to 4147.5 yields 13.3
